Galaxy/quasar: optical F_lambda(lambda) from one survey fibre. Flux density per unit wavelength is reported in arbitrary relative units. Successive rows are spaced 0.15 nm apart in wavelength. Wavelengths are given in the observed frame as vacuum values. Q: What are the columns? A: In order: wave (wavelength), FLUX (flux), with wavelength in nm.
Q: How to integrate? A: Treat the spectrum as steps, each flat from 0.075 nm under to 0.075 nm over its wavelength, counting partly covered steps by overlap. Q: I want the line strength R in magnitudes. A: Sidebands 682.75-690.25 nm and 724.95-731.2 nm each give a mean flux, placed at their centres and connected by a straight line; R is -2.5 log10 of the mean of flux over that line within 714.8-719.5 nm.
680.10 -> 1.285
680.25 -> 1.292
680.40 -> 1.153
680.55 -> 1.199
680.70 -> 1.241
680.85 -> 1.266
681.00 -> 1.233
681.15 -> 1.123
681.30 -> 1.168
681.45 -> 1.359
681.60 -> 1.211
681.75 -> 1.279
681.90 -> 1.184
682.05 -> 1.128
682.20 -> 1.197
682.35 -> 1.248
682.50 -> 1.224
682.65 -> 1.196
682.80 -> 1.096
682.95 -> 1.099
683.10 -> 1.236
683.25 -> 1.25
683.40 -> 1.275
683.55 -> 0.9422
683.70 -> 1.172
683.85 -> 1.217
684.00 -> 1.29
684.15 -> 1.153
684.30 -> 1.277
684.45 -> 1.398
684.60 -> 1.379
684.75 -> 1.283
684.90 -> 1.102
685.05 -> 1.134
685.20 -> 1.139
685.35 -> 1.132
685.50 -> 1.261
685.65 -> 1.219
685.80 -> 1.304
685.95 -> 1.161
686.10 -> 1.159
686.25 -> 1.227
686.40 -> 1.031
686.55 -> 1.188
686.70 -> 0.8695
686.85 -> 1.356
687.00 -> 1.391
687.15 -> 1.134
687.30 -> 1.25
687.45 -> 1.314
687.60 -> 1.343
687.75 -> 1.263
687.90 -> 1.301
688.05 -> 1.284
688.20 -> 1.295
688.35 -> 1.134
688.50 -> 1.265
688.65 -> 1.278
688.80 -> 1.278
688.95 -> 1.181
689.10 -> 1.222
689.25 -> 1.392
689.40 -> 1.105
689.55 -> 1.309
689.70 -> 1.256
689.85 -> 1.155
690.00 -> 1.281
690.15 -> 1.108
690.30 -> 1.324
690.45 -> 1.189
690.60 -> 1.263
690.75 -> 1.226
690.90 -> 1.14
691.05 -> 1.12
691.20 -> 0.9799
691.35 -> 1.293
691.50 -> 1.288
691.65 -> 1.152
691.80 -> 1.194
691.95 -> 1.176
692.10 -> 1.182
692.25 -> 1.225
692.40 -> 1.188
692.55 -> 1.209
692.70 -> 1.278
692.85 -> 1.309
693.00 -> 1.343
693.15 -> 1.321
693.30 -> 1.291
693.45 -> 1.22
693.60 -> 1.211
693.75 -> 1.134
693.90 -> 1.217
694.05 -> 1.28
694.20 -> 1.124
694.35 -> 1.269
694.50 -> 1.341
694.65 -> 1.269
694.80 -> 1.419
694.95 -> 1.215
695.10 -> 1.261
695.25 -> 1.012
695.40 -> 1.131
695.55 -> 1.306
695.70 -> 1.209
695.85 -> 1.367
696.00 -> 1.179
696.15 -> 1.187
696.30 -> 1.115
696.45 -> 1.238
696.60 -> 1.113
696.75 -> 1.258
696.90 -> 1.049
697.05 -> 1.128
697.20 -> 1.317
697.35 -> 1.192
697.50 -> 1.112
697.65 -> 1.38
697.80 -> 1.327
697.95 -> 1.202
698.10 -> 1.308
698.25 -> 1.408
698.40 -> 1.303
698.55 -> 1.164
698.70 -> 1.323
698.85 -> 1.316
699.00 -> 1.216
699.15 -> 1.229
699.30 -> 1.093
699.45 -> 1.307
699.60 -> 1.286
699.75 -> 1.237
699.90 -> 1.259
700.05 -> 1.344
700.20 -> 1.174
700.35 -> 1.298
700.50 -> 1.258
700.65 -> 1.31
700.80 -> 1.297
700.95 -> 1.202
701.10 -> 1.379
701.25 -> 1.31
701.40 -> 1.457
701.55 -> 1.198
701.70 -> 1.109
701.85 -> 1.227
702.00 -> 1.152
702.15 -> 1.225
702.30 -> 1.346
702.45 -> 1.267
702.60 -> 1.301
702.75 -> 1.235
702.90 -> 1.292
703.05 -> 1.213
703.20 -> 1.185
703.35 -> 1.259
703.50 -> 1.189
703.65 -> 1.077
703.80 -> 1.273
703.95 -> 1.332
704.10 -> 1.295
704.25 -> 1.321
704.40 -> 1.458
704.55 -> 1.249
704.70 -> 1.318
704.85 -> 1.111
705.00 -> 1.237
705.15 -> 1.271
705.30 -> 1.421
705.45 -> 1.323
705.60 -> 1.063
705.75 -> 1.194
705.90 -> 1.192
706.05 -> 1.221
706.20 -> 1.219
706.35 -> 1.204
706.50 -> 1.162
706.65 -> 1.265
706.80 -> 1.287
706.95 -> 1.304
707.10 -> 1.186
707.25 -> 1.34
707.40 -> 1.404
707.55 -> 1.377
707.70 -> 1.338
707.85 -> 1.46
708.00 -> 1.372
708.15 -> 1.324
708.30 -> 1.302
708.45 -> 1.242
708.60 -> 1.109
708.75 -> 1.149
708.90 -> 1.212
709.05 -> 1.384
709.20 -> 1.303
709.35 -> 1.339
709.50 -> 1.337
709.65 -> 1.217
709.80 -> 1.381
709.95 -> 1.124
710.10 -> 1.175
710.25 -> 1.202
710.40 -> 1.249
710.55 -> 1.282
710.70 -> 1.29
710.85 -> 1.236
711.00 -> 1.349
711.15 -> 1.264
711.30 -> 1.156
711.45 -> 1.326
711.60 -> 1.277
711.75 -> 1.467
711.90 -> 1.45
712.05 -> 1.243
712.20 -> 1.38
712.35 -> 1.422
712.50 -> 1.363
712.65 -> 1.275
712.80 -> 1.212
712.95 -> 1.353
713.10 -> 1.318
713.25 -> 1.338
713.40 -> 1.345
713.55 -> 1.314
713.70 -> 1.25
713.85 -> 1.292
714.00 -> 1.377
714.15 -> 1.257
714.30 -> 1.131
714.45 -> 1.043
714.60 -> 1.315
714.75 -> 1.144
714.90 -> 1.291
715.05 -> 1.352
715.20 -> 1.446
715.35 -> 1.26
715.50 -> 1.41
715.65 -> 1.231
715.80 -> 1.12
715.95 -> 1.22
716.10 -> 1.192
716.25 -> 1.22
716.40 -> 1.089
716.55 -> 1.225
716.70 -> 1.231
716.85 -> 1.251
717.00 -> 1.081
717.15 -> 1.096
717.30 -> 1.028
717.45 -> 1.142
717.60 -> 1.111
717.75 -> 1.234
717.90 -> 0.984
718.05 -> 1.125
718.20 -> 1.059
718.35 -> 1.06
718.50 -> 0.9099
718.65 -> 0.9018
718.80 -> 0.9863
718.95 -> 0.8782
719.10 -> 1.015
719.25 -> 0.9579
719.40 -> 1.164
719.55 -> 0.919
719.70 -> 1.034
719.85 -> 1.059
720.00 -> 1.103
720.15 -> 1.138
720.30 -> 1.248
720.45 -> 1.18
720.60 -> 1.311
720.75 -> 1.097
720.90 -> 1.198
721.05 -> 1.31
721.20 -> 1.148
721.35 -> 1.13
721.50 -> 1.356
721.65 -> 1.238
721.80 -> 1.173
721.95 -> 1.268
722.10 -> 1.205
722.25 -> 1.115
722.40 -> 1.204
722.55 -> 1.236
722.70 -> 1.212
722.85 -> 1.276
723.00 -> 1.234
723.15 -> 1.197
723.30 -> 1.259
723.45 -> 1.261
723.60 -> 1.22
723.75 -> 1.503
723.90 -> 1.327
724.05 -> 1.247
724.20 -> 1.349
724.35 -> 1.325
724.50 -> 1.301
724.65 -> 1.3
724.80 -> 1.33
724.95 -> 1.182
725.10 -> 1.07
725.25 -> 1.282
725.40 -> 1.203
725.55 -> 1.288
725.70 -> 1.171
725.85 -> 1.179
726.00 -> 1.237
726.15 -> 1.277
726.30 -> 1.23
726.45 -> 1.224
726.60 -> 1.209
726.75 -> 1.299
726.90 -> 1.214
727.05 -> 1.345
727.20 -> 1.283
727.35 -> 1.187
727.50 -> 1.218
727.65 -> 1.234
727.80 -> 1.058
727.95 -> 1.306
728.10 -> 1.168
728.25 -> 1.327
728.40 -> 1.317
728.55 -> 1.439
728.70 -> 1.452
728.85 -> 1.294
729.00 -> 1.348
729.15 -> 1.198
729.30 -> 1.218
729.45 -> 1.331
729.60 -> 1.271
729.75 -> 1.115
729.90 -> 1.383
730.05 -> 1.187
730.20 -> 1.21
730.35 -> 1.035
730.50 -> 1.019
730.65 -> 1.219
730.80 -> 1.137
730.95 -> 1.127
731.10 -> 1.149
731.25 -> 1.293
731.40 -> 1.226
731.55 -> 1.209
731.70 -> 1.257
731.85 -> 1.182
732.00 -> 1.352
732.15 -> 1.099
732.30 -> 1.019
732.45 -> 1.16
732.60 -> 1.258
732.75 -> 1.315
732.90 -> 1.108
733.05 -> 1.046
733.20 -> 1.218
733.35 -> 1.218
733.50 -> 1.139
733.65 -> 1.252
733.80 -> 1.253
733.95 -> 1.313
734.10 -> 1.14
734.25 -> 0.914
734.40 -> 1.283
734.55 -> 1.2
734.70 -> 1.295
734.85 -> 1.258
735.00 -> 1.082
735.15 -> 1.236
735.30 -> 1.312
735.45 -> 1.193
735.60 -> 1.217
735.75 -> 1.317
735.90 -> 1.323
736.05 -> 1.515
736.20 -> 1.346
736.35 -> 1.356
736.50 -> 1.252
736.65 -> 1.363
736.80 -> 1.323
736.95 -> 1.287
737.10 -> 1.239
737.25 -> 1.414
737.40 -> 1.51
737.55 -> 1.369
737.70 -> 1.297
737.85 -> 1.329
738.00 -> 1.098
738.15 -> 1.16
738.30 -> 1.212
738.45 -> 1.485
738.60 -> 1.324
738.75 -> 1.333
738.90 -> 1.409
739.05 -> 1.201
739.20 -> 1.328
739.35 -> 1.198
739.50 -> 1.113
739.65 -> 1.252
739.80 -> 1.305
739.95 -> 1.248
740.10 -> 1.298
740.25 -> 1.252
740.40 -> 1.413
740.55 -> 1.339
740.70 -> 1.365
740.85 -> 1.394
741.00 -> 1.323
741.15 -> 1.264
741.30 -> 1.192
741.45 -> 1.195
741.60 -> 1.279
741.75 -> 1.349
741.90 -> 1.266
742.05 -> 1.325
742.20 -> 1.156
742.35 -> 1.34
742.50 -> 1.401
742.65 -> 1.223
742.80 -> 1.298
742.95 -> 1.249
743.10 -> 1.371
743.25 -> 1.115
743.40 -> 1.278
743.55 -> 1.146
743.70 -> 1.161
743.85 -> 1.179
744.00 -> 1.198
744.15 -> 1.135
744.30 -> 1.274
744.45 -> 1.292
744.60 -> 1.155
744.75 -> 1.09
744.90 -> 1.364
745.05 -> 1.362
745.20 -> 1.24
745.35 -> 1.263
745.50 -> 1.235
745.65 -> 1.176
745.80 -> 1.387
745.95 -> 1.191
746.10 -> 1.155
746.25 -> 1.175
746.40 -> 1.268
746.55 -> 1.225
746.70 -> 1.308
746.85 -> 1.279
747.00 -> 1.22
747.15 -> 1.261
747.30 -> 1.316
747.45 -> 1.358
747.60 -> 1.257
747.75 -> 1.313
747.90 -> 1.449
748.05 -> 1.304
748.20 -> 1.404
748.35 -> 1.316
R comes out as 0.08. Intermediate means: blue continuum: 1.22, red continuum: 1.23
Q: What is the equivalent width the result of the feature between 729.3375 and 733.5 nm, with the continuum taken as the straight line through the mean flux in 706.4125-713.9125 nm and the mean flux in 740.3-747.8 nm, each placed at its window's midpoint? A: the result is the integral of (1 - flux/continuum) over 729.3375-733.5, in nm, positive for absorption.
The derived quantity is 0.28 nm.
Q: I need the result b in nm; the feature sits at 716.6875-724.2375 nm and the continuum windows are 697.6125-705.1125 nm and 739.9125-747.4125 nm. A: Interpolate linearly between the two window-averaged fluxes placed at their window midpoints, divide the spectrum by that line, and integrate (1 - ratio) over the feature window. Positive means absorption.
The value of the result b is 0.65 nm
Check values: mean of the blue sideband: 1.26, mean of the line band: 1.15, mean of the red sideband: 1.26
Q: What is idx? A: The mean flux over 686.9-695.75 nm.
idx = 1.24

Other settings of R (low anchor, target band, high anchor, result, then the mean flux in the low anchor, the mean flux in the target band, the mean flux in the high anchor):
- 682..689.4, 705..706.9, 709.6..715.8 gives 0.03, 1.22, 1.24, 1.29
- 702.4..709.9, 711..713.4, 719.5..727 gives -0.06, 1.27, 1.32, 1.22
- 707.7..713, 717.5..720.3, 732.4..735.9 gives 0.21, 1.29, 1.04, 1.21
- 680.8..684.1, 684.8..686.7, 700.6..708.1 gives 0.04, 1.2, 1.16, 1.27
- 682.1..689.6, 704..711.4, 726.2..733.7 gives -0.04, 1.22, 1.27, 1.22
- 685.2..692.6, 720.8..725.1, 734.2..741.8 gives 0.01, 1.22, 1.25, 1.29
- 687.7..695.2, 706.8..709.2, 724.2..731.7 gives -0.05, 1.23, 1.3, 1.24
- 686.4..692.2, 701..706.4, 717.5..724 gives -0.06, 1.22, 1.25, 1.15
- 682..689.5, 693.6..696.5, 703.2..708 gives 0.01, 1.22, 1.22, 1.27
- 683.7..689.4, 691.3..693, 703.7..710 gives 0.01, 1.23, 1.23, 1.28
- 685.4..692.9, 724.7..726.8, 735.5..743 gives 0.04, 1.22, 1.23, 1.3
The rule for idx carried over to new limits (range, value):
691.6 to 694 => 1.23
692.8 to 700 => 1.24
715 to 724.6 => 1.18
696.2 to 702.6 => 1.25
